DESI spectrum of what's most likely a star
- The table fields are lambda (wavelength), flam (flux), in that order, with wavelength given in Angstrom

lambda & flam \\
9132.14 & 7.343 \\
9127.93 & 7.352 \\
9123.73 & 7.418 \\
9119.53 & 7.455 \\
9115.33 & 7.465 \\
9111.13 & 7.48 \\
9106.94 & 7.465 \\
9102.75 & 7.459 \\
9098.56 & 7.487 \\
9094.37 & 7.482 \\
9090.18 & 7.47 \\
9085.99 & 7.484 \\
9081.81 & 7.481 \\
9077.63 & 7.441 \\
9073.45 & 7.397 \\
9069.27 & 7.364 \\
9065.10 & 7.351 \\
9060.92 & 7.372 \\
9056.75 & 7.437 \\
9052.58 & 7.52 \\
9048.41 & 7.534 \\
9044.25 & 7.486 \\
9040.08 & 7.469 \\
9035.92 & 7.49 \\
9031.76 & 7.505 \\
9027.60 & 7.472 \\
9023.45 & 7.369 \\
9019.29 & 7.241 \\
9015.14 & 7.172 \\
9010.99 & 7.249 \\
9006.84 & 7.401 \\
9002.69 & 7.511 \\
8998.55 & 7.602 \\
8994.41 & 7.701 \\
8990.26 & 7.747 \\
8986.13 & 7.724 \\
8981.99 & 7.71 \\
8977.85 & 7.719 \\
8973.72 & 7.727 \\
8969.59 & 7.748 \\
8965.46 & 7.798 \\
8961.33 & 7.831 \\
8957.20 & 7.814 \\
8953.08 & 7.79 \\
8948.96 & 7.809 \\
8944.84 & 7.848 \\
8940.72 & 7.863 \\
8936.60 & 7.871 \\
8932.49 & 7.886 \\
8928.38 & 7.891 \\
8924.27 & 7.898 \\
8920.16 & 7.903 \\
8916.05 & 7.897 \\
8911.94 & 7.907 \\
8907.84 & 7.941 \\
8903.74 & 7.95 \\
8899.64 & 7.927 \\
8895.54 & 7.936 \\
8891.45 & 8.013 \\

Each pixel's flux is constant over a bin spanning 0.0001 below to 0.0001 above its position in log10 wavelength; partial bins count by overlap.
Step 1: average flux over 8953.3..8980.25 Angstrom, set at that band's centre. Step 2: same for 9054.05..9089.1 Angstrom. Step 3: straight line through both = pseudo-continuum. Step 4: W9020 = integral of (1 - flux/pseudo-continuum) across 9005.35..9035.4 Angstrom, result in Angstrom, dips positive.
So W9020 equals 1.0 Angstrom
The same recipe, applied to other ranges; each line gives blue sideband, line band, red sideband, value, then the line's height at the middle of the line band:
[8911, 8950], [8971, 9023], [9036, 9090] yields 0.8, 7.66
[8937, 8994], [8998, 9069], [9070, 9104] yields 1.7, 7.6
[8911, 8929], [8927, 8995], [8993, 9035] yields -0.9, 7.69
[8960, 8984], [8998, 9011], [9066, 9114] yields 0.4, 7.67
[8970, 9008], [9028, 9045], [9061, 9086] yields 0.1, 7.52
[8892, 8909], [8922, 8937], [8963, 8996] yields 0.0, 7.87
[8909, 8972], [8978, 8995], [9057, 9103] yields 0.0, 7.71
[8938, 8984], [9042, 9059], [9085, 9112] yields 0.2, 7.58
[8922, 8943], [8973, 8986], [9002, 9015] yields -0.3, 7.55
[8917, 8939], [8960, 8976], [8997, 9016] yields -0.3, 7.64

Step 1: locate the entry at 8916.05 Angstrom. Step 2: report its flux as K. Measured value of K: 7.897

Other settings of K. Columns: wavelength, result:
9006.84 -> 7.401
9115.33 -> 7.465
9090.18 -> 7.47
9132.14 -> 7.343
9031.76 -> 7.505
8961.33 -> 7.831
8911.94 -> 7.907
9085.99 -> 7.484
